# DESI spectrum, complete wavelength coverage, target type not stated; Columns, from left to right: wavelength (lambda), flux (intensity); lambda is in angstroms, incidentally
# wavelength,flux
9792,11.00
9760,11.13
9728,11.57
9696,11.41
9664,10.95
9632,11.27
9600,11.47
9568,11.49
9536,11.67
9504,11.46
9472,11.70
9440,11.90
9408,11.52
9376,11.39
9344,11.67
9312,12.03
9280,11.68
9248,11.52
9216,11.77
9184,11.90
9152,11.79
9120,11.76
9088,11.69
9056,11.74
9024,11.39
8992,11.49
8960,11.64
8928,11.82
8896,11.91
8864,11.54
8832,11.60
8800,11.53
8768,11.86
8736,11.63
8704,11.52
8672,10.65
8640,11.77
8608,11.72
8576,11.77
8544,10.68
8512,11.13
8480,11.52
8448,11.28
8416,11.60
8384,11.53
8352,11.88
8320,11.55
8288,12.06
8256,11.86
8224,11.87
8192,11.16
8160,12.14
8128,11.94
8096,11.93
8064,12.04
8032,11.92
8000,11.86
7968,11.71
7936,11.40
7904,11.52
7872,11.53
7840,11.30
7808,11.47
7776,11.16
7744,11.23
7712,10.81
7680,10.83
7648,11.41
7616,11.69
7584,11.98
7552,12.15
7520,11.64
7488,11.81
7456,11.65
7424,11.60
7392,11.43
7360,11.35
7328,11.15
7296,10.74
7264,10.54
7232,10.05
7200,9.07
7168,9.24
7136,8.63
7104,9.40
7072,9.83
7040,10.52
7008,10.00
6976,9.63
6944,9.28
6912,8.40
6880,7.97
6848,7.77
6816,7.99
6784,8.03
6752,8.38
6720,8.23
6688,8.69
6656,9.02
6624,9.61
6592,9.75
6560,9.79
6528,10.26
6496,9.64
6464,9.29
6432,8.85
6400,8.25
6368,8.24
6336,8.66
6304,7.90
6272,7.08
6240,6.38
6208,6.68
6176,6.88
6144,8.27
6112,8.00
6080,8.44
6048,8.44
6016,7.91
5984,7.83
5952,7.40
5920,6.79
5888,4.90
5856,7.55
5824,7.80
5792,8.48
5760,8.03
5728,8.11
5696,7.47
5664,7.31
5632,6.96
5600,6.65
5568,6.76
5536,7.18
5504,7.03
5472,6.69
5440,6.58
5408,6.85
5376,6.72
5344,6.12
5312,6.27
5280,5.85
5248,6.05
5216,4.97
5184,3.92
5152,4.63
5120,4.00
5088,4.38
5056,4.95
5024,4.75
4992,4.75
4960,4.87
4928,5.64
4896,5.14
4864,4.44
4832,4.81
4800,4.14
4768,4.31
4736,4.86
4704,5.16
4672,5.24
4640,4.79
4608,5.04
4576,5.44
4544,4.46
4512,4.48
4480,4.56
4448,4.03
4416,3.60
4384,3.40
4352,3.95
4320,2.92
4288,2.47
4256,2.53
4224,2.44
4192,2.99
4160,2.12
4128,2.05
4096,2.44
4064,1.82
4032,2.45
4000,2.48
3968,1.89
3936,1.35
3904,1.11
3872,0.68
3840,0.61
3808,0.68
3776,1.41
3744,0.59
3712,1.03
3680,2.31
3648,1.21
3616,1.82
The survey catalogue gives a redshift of 0.00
